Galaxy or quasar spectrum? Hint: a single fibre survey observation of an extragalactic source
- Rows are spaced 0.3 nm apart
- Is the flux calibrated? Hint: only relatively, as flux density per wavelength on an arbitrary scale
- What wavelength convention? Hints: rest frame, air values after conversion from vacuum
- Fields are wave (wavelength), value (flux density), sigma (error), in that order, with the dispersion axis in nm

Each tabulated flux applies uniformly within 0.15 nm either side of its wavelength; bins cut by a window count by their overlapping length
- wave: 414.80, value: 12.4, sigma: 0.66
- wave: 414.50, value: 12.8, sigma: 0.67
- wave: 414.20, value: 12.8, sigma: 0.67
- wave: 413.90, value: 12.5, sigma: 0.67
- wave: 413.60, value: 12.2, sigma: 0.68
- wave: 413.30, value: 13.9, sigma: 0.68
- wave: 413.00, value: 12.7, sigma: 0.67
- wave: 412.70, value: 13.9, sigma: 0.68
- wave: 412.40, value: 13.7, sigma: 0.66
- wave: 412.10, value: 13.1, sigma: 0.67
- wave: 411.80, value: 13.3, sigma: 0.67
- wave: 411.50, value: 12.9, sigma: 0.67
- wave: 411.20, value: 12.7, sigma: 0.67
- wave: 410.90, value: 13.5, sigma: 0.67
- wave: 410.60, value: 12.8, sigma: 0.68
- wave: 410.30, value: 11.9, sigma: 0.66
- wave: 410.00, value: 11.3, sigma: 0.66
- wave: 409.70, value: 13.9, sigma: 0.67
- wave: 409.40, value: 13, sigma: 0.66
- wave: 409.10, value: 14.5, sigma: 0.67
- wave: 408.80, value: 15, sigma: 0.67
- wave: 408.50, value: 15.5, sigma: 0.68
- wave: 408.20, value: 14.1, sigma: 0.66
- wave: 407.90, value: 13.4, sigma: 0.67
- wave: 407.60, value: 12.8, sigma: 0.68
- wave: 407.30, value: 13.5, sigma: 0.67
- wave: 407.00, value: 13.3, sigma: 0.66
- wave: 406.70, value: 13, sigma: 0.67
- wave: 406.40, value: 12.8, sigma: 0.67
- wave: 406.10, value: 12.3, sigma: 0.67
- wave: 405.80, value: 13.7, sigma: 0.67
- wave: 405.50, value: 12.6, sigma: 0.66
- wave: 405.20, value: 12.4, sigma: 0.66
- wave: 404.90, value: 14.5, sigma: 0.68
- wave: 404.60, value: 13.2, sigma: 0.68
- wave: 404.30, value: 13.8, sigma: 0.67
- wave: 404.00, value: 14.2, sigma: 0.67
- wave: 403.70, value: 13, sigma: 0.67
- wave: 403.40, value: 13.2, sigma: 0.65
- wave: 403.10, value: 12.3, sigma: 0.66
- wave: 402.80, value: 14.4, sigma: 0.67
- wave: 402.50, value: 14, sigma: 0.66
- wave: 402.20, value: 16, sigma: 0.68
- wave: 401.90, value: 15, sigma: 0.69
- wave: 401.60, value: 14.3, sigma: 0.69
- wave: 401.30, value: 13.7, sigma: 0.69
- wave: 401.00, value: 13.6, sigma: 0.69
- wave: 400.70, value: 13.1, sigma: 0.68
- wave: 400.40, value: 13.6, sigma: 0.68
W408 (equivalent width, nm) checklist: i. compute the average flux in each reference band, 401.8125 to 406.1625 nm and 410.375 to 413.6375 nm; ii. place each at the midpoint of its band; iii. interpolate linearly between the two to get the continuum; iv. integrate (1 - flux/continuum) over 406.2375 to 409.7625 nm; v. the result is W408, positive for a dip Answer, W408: -0.09 nm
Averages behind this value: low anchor 13.6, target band 13.7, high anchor 13.2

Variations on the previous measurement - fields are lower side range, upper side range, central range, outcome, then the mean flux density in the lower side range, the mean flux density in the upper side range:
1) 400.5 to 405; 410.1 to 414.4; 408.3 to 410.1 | -0.09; 13.9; 13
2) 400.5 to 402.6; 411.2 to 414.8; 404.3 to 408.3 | 0.15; 14.2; 13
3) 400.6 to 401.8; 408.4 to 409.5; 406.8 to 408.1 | 0.10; 13.8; 14.5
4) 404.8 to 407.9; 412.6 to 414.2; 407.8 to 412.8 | -0.16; 13.1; 13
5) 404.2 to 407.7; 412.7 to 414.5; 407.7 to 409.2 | -0.16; 13.2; 12.9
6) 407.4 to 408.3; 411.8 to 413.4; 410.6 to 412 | 0.04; 13.4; 13.4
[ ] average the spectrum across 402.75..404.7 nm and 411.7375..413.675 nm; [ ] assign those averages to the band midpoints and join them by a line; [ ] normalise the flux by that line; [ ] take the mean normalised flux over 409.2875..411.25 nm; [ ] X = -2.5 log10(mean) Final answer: 0.05 mag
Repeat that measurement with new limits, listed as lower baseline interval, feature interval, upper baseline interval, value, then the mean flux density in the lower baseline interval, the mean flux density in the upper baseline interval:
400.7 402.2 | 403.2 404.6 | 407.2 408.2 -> 0.03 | 14.2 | 13.4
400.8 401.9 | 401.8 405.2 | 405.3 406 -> -0.03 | 14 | 13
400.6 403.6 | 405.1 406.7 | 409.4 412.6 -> 0.06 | 14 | 12.9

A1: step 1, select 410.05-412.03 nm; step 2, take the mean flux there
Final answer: 12.8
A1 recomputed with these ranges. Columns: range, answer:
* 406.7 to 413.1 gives 13.4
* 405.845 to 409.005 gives 13.6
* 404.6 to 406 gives 13.3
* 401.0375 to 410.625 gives 13.6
